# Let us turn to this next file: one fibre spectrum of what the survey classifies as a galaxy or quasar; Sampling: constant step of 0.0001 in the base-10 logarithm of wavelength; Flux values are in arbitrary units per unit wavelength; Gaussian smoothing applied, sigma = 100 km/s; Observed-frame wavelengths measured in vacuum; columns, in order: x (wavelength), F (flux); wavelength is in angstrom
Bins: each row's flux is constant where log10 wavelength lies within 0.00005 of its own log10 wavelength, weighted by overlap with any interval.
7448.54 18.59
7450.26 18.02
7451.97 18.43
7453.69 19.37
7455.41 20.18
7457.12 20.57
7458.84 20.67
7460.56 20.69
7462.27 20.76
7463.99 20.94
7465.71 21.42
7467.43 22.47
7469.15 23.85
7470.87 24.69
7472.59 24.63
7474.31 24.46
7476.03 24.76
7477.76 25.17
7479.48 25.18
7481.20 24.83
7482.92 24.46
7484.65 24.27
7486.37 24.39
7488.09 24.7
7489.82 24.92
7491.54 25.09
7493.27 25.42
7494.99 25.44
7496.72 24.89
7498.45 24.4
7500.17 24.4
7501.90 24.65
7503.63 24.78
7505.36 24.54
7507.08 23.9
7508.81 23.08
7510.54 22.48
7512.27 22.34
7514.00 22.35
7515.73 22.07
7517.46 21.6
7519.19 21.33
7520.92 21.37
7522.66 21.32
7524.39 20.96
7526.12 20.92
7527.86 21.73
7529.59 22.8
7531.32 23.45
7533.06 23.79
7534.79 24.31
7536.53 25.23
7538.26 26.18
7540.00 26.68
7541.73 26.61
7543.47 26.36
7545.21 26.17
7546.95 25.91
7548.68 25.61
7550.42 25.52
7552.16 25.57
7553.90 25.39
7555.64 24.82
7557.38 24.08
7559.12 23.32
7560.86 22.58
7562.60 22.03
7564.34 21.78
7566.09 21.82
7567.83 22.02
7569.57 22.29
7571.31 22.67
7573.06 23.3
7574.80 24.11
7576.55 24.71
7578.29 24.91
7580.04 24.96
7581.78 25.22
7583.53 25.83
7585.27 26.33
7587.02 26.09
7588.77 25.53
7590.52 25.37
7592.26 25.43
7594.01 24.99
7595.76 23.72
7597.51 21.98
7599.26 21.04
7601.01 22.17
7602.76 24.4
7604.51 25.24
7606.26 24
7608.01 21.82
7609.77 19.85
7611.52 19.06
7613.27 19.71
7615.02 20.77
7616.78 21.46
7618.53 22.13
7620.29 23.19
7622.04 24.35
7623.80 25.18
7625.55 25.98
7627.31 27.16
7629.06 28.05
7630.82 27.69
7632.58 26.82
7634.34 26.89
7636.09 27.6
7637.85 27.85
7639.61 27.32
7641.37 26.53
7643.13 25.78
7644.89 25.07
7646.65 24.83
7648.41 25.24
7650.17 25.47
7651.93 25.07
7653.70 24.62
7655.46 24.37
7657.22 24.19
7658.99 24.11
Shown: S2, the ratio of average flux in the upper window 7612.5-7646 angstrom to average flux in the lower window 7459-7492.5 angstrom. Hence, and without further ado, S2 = 1.1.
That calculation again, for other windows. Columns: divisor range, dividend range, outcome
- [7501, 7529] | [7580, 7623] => 1.04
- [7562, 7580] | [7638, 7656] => 1.11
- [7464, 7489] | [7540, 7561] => 1.05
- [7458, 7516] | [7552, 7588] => 1.01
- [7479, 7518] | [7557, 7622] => 0.96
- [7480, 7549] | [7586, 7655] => 1.02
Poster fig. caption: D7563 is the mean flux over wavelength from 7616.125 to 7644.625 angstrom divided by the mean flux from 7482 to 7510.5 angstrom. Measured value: 1.1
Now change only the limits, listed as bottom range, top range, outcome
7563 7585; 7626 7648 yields 1.13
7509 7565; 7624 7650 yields 1.12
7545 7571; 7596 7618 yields 0.92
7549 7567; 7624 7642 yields 1.14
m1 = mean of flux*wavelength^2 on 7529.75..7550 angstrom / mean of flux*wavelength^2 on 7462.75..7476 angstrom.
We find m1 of 1.1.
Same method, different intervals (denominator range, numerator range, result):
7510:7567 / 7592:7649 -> 1.05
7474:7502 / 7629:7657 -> 1.10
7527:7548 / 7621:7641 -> 1.10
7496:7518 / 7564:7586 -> 1.03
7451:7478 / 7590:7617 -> 1.06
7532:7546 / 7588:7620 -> 0.90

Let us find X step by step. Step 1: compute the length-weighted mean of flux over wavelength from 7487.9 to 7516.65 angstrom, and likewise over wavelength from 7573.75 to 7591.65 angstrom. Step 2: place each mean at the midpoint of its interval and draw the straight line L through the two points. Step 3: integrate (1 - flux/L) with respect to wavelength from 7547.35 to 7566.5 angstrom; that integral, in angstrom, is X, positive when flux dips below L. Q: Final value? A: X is 0.7 angstrom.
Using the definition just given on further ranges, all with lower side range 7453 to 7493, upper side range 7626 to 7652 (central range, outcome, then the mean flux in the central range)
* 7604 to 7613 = 1.46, 21.7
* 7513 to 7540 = 1.70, 22.8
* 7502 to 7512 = 0.06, 23.7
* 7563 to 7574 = 1.23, 22.3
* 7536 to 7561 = -0.71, 25.4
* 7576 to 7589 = -0.03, 25.5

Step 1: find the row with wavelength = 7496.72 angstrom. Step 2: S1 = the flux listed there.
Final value 24.89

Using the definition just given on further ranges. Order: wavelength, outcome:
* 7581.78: 25.22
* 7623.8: 25.18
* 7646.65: 24.83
